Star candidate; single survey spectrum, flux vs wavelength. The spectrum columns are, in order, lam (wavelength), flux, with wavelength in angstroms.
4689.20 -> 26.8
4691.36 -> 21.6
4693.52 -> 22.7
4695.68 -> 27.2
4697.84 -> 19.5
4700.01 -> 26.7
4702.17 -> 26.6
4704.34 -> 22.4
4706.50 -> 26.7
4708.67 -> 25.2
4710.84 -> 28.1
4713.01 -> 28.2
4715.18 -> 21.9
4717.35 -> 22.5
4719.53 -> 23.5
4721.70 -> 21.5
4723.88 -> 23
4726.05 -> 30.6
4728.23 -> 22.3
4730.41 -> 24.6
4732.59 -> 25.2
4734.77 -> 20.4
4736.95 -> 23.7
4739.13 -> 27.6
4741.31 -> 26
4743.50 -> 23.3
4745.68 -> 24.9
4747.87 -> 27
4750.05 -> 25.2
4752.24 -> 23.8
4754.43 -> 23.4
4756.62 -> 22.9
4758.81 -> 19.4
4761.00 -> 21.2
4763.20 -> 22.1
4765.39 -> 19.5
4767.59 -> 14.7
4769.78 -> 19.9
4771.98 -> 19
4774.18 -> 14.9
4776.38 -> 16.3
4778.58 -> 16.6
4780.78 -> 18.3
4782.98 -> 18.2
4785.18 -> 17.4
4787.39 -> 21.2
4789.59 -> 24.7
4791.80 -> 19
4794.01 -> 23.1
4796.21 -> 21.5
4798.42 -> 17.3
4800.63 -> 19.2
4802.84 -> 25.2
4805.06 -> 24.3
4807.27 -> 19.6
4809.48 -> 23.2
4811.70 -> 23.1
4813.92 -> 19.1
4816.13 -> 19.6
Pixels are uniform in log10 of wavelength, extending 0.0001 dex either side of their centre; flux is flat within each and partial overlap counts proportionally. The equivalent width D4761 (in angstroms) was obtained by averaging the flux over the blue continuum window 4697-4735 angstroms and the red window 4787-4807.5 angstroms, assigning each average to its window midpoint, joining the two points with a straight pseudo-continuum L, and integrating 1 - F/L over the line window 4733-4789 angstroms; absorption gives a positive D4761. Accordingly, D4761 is 4.4 angstroms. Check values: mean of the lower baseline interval 24.5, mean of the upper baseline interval 21.6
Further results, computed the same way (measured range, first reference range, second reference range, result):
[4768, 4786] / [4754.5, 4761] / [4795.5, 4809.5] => 3.34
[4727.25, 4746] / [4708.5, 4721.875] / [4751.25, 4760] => -0.67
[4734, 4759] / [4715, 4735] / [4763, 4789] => -3.26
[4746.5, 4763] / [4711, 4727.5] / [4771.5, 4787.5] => -2.26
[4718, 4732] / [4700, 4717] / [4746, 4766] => 0.21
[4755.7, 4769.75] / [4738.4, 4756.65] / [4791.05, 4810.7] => 2.37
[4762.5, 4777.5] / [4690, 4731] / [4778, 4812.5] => 2.71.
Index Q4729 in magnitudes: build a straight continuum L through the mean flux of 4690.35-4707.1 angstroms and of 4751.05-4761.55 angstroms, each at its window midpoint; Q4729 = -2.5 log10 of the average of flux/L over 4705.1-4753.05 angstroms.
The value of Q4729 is -0.08 mag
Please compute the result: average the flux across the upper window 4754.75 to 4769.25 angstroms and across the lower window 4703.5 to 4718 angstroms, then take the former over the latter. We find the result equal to 0.8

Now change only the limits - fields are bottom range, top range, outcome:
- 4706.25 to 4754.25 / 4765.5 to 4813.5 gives 0.80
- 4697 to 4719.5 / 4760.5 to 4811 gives 0.80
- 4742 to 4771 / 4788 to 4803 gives 0.96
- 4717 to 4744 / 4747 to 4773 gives 0.89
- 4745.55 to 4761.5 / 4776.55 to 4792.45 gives 0.82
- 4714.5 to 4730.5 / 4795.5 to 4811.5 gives 0.91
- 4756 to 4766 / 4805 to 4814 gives 1.04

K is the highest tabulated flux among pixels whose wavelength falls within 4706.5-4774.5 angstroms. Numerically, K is 30.6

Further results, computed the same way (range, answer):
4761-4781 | 22.1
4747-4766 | 27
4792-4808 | 25.2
